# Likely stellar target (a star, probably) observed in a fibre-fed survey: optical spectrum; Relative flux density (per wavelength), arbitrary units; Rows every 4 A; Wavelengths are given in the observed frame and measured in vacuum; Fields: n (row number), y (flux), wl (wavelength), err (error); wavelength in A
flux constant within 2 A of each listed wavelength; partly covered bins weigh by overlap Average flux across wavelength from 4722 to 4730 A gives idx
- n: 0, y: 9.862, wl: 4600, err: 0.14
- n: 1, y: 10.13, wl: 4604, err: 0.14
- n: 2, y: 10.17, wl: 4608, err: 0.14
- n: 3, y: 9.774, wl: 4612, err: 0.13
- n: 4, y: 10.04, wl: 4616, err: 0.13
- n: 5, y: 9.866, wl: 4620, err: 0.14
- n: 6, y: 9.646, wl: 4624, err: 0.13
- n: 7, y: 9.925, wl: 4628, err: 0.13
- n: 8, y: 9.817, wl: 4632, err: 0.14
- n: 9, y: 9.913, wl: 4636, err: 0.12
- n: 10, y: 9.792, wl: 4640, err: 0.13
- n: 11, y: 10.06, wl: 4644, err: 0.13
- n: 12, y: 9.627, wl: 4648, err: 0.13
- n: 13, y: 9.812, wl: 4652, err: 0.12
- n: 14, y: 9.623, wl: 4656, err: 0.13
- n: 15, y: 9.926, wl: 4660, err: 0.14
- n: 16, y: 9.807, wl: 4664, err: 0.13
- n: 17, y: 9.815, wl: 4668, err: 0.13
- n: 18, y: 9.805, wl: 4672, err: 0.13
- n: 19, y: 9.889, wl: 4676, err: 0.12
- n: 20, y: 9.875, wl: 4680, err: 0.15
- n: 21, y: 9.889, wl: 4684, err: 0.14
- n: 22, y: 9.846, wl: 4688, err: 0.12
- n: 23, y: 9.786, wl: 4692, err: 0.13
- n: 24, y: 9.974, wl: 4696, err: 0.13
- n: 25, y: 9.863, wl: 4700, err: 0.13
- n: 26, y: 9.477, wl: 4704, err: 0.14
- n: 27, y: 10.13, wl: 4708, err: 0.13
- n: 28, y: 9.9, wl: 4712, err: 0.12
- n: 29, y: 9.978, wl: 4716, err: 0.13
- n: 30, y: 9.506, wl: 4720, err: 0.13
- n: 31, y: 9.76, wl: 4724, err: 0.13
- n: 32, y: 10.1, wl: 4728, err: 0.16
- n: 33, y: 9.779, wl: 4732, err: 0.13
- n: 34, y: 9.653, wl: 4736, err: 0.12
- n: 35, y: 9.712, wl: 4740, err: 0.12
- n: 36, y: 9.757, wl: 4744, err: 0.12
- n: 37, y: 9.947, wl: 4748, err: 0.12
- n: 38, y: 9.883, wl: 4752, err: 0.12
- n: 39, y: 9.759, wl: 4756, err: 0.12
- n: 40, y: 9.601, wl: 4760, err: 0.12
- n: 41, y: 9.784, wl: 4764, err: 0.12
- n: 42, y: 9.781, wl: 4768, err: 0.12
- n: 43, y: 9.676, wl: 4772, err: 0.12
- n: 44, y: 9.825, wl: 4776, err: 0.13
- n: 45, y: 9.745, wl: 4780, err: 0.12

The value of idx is 9.93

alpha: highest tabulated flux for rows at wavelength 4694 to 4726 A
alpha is 10.13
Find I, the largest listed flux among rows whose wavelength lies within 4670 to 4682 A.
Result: 9.889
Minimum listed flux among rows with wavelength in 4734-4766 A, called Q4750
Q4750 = 9.601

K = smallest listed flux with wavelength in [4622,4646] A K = 9.646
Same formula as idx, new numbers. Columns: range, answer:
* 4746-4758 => 9.86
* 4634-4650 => 9.85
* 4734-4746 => 9.71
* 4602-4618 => 10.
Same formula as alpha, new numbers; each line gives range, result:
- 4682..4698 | 9.974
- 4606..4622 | 10.17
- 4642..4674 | 10.06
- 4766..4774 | 9.781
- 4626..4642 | 9.925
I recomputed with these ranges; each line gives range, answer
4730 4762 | 9.947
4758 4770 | 9.784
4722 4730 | 10.1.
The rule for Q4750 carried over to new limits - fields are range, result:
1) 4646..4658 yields 9.623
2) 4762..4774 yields 9.676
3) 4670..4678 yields 9.805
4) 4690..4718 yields 9.477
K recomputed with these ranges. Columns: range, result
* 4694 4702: 9.863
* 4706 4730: 9.506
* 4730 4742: 9.653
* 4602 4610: 10.13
